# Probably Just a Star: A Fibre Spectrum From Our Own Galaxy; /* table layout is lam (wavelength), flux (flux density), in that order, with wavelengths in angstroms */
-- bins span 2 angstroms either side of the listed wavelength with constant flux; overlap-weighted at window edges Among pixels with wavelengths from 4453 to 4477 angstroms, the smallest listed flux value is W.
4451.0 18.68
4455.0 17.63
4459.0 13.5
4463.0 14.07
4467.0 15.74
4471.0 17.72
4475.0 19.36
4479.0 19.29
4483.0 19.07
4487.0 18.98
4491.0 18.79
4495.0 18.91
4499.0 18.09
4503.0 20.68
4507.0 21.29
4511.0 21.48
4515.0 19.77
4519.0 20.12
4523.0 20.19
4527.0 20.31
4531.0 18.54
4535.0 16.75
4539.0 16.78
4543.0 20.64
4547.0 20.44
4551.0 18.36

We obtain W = 13.5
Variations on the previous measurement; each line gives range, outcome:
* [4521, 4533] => 18.54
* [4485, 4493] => 18.79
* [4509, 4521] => 19.77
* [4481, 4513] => 18.09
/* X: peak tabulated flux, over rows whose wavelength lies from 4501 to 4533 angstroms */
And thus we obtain 21.48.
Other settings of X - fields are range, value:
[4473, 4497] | 19.36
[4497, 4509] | 21.29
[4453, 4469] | 17.63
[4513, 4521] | 20.12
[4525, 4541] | 20.31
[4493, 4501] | 18.91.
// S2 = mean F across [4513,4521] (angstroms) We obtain 19.9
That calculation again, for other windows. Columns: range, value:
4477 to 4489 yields 19.1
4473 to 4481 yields 19.3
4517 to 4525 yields 20.2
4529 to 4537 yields 17.6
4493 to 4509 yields 19.7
